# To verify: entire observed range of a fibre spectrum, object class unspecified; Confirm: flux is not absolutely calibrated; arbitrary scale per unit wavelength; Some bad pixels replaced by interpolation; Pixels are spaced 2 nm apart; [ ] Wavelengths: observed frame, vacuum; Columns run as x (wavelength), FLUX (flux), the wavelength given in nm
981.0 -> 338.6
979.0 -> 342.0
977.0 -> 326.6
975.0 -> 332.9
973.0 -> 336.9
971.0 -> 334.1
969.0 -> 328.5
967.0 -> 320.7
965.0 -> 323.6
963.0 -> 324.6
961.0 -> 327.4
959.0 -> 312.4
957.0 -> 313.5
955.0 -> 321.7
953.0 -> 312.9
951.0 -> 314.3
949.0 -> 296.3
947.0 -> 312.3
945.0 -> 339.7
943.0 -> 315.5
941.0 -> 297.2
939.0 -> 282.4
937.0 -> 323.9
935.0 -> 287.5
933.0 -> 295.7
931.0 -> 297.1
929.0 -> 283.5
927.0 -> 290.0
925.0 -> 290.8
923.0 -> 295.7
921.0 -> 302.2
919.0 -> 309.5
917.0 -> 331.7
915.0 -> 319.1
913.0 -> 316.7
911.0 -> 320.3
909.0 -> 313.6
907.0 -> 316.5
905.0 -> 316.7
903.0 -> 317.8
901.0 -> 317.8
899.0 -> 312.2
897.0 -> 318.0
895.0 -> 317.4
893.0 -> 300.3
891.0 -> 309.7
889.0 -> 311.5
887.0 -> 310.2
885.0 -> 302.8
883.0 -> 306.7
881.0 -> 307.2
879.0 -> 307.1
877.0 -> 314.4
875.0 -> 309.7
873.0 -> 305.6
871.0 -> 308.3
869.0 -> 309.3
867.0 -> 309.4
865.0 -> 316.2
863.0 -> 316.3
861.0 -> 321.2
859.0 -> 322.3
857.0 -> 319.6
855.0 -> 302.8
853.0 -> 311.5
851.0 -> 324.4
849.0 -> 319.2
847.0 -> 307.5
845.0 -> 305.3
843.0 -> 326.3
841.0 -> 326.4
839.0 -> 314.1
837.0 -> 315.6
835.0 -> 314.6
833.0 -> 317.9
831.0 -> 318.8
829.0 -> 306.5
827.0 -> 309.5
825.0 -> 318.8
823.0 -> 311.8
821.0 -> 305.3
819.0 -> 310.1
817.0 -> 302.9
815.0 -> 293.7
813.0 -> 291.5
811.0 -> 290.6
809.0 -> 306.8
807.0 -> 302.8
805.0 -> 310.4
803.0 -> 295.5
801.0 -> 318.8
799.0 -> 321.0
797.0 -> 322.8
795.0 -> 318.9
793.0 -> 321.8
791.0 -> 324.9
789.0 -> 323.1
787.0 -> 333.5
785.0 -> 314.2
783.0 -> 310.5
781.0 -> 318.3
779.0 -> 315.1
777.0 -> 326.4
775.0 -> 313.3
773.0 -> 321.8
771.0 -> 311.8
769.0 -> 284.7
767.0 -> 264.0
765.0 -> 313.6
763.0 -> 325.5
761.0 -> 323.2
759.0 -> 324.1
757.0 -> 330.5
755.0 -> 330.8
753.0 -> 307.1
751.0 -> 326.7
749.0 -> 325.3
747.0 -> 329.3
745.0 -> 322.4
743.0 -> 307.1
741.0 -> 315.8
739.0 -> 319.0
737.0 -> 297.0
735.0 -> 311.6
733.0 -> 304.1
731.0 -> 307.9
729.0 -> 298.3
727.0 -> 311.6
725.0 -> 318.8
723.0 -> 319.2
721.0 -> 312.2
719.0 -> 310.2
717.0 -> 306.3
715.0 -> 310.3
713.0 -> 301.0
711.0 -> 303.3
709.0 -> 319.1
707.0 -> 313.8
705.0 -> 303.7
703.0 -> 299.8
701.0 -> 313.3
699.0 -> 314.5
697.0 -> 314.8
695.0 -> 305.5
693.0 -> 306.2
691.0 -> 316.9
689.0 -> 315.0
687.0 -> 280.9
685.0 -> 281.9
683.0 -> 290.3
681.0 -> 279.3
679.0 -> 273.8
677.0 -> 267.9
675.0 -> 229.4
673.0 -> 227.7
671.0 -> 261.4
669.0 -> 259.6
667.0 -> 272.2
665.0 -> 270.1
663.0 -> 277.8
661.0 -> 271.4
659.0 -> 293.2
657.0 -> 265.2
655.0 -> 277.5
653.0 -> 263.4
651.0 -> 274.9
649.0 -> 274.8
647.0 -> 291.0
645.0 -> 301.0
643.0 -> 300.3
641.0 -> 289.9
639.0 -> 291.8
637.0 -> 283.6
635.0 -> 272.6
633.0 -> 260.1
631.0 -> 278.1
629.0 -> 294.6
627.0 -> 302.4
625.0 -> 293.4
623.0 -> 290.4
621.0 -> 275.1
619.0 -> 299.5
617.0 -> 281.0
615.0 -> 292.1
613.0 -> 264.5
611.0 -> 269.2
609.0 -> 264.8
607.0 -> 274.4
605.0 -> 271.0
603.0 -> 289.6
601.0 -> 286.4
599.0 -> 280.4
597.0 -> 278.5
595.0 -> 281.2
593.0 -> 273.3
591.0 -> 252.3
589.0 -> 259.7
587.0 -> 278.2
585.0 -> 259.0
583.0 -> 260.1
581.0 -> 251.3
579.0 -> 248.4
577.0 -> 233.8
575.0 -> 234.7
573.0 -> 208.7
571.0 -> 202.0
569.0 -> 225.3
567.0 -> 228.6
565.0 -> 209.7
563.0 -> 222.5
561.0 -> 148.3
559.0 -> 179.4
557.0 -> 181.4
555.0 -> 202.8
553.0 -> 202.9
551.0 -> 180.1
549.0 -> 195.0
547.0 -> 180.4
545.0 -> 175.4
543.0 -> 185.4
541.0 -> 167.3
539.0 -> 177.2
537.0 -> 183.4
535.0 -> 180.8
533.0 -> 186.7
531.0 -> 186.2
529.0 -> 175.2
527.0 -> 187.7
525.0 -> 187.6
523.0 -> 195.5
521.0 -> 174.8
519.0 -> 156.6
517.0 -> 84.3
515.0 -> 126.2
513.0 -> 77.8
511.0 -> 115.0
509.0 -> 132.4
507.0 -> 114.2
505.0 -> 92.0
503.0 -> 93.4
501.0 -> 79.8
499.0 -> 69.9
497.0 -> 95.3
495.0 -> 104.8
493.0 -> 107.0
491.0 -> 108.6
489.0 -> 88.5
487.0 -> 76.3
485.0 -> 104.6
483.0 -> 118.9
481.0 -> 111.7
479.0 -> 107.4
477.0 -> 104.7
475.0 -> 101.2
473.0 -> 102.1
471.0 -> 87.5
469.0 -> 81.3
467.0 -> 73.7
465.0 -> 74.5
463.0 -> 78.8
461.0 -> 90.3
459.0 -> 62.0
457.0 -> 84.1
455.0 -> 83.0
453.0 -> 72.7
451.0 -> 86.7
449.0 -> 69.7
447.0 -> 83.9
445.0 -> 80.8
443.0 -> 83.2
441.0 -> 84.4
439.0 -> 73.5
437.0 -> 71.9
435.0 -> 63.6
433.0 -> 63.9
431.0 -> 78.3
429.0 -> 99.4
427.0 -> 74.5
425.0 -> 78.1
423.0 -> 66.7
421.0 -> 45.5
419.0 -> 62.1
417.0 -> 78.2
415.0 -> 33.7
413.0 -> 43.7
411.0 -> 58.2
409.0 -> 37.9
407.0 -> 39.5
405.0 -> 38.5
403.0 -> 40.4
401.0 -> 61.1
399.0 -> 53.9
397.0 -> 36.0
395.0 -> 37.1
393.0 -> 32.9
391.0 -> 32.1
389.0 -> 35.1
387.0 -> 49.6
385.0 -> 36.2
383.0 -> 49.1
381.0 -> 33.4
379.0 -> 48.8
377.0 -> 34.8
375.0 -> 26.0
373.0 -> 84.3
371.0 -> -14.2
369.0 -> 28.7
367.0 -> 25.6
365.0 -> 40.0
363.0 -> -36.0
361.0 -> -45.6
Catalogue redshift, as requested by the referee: 0.30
